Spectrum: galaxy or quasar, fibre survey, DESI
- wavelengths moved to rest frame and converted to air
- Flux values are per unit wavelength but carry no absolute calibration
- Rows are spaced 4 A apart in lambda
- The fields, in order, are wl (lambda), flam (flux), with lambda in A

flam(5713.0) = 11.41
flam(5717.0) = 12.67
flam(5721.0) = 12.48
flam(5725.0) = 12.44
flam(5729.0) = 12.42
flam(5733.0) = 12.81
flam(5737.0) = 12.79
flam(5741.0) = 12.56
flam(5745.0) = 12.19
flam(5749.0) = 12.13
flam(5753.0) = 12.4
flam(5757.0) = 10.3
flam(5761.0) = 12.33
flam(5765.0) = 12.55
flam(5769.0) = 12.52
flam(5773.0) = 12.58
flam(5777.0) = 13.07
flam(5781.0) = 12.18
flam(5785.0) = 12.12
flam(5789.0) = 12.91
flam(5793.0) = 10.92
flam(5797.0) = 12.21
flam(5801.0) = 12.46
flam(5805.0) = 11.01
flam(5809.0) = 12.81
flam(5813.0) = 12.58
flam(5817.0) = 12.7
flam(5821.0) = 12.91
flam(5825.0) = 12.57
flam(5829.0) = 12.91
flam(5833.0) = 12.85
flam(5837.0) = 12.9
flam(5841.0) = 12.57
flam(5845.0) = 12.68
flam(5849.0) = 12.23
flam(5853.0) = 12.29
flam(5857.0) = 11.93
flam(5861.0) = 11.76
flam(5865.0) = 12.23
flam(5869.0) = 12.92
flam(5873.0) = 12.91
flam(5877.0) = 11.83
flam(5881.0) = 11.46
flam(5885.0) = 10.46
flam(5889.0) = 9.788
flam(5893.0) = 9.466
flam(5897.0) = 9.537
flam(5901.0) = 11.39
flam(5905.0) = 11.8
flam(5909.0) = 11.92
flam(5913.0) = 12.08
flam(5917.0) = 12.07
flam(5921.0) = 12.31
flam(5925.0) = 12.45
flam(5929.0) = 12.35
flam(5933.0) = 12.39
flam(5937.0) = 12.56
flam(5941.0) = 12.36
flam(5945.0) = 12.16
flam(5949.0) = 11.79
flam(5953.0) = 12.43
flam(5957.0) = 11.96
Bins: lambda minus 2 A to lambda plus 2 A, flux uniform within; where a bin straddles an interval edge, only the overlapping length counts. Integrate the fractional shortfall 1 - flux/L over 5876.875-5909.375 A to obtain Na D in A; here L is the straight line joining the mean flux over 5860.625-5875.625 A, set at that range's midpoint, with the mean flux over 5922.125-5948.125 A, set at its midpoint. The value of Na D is 4.46 A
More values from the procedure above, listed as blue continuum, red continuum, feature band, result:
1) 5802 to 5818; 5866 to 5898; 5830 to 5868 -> -2.5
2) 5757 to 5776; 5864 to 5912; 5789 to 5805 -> 0.2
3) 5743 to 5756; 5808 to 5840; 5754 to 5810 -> 1.1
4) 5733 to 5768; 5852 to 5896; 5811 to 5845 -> -2.9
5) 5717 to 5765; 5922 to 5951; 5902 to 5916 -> 0.4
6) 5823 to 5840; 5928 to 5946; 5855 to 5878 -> 0.7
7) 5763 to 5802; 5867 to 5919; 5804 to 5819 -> -0.3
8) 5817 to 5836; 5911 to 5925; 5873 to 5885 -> 0.8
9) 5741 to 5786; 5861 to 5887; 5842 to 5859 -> -0.4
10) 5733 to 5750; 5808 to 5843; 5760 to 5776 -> 0.0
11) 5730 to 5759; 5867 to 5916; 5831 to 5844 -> -1.3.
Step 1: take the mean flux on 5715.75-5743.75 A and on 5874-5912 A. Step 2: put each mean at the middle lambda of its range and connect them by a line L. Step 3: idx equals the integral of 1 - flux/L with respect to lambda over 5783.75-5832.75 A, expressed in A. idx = -2.4 A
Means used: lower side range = 12.6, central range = 12.4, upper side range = 10.9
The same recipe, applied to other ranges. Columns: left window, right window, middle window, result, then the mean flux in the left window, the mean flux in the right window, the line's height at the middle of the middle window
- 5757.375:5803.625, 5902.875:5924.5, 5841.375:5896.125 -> 2.07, 12.3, 12.1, 12.1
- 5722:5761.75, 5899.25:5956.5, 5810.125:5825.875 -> -0.65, 12.2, 12.1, 12.2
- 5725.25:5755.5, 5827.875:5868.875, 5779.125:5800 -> 0.59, 12.4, 12.4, 12.4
